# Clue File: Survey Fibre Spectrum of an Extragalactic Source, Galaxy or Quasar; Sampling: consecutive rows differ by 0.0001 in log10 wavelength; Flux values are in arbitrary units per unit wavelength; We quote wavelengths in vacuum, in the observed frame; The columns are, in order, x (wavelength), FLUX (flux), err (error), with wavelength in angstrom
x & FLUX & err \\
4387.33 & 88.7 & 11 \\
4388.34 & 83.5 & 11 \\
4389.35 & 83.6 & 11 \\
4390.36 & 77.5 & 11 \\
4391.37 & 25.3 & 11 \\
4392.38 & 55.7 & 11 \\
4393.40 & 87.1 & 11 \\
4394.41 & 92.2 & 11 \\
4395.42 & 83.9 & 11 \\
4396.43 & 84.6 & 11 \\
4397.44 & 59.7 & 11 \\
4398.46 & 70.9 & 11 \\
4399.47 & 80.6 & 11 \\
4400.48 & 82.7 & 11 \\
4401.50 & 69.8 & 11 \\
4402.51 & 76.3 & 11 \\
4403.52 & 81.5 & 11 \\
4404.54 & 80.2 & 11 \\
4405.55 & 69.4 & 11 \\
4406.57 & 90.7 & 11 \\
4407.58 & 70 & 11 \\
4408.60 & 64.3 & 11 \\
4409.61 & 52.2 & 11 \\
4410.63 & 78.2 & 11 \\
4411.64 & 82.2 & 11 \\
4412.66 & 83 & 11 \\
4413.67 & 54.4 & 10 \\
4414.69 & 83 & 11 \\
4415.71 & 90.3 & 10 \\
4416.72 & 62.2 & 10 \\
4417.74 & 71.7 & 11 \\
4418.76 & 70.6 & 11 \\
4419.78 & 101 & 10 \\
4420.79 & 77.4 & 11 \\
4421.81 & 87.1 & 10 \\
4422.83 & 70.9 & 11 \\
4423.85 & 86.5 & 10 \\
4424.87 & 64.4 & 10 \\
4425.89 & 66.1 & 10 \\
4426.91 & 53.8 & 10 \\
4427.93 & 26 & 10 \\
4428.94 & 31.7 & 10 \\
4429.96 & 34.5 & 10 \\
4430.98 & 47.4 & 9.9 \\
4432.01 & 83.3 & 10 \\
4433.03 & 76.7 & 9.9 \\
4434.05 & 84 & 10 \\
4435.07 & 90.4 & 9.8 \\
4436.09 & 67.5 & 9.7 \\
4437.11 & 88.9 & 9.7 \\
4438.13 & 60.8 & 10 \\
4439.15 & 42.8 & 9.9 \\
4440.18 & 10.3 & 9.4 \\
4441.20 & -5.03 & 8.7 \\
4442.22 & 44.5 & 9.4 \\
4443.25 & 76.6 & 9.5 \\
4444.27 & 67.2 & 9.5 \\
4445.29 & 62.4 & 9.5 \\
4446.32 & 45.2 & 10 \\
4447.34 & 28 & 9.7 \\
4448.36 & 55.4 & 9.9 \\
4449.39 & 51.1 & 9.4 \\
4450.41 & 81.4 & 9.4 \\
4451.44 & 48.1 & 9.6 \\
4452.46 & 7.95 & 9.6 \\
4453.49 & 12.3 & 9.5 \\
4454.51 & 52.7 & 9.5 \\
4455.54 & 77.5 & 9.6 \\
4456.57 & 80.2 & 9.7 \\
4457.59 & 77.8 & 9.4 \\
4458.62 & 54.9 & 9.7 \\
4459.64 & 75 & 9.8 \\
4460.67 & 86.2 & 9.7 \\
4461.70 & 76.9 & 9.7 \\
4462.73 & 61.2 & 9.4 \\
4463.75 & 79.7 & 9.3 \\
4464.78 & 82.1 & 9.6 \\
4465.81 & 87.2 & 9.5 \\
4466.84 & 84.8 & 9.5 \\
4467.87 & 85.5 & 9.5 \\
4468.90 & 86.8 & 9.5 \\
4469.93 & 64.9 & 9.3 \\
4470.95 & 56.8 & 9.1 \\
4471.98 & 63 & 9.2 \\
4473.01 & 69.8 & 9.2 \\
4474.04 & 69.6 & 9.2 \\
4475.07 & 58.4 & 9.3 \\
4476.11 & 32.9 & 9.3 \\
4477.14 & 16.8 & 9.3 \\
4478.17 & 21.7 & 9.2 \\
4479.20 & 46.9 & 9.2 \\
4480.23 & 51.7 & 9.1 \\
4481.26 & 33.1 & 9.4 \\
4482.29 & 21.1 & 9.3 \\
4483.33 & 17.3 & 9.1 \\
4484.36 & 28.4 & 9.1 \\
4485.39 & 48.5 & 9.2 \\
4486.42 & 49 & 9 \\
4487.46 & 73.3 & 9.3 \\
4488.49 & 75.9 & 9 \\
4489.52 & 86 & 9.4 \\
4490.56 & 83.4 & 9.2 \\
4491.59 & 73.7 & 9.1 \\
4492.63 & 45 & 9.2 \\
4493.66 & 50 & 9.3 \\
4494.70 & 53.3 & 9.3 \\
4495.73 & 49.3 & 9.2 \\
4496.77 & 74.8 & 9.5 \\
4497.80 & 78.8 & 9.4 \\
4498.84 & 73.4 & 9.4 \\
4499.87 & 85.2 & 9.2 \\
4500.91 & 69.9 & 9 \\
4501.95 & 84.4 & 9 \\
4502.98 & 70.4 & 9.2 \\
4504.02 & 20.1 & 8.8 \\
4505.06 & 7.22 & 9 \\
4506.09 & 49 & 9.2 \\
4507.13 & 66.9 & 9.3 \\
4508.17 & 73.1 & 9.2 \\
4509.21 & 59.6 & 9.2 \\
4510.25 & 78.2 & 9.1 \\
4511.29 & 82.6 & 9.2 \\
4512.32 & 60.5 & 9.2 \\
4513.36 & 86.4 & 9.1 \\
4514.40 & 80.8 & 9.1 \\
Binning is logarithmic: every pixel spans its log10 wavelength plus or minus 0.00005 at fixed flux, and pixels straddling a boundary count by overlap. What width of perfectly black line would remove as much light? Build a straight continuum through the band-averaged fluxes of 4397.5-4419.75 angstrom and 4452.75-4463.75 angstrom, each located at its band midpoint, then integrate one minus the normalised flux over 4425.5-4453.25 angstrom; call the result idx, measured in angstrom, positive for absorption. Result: 6.6 angstrom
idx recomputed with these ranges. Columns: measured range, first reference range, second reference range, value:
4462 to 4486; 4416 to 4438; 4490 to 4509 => 3.4 angstrom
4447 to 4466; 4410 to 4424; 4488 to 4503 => 3.1 angstrom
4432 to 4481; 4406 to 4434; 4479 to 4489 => -4.5 angstrom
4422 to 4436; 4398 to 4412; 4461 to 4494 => 1.2 angstrom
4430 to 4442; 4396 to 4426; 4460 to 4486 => 1.9 angstrom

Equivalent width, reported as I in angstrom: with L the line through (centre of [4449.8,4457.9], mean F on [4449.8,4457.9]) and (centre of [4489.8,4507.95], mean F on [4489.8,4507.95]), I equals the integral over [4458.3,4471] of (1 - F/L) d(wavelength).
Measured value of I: -4.69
